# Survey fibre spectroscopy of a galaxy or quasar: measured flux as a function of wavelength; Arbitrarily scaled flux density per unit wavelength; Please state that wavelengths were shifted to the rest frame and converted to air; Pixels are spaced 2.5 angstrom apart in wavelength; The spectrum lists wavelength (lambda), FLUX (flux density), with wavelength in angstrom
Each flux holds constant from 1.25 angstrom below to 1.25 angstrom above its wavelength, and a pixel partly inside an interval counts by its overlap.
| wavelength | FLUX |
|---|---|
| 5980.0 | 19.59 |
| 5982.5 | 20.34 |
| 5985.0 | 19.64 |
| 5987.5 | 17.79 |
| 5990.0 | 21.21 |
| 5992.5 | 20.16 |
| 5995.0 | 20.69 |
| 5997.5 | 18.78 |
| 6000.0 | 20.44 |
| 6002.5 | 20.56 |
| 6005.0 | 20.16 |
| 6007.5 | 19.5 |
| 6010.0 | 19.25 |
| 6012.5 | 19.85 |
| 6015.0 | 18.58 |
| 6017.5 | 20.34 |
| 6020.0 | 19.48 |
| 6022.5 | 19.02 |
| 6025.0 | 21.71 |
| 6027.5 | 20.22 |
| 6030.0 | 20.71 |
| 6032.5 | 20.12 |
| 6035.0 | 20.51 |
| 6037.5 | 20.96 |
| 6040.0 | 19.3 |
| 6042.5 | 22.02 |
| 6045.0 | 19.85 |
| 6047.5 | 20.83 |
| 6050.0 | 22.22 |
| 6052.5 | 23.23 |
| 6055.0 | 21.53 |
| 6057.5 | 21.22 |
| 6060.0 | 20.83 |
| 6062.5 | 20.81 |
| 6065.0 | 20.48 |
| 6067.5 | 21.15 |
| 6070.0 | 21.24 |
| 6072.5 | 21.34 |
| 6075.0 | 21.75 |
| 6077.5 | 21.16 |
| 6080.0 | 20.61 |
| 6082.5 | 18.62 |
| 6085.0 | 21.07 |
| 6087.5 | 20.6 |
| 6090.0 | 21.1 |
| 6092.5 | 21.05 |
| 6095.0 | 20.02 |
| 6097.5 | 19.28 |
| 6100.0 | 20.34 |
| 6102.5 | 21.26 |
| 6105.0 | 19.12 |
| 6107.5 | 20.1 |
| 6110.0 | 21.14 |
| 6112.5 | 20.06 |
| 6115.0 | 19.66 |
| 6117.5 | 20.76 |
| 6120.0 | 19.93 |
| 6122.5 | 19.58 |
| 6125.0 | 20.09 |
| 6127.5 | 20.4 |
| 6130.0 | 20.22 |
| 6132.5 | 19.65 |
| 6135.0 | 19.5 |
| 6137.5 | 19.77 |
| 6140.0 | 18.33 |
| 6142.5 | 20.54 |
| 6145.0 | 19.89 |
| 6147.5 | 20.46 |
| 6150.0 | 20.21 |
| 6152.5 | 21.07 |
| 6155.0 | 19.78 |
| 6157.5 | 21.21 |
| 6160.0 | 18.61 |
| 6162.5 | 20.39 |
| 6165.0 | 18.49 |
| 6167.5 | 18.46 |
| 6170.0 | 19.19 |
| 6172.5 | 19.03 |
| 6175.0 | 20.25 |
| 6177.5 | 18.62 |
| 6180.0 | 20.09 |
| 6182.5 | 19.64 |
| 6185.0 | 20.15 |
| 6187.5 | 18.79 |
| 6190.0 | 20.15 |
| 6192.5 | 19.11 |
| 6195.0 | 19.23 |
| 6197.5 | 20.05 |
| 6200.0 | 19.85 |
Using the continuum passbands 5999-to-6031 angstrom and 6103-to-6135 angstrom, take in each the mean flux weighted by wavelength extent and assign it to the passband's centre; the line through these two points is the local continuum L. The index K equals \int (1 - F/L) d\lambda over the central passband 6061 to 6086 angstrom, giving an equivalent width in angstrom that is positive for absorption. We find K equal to -1.0 angstrom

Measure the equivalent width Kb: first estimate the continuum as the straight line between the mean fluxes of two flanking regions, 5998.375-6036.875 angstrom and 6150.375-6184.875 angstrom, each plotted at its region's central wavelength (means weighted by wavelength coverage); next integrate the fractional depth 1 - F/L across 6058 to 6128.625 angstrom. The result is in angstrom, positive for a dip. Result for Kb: -2.3 angstrom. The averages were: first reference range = 20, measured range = 20.5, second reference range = 19.6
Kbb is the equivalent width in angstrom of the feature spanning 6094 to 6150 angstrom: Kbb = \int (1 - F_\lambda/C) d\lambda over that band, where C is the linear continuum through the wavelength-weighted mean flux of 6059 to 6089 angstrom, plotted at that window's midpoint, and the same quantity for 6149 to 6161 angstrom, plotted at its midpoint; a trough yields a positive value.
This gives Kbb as 1.2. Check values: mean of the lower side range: 20.8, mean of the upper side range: 20.2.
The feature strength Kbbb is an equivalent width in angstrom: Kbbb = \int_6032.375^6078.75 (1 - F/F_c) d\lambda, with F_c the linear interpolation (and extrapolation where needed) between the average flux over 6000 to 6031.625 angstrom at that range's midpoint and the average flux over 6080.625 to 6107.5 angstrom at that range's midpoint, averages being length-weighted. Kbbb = -2.3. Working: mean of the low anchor 20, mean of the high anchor 20.2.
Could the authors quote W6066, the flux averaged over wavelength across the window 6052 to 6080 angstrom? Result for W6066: 21.3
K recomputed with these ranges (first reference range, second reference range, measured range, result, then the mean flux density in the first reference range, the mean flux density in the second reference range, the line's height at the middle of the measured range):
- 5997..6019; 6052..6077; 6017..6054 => -0.38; 19.7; 21.3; 20.5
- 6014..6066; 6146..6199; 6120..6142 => 0.27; 20.7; 19.7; 20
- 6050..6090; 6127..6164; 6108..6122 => 0.12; 21.1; 20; 20.4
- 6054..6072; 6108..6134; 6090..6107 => 0.21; 21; 20.1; 20.5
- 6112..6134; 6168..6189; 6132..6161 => -0.23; 20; 19.4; 19.8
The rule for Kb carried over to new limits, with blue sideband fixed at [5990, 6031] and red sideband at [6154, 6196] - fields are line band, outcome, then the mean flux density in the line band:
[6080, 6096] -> -0.55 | 20.4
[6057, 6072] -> -0.86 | 21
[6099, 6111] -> -0.41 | 20.4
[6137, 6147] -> -0.05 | 19.7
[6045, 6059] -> -1.23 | 21.6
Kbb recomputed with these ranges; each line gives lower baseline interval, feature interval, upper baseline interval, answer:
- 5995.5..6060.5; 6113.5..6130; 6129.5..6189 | -0.16 angstrom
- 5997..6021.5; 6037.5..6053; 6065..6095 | -0.64 angstrom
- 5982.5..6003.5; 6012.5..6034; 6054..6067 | 0.40 angstrom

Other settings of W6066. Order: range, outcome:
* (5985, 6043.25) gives 20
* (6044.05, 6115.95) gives 20.8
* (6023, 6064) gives 21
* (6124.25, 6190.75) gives 19.7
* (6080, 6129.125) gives 20.2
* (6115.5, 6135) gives 20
